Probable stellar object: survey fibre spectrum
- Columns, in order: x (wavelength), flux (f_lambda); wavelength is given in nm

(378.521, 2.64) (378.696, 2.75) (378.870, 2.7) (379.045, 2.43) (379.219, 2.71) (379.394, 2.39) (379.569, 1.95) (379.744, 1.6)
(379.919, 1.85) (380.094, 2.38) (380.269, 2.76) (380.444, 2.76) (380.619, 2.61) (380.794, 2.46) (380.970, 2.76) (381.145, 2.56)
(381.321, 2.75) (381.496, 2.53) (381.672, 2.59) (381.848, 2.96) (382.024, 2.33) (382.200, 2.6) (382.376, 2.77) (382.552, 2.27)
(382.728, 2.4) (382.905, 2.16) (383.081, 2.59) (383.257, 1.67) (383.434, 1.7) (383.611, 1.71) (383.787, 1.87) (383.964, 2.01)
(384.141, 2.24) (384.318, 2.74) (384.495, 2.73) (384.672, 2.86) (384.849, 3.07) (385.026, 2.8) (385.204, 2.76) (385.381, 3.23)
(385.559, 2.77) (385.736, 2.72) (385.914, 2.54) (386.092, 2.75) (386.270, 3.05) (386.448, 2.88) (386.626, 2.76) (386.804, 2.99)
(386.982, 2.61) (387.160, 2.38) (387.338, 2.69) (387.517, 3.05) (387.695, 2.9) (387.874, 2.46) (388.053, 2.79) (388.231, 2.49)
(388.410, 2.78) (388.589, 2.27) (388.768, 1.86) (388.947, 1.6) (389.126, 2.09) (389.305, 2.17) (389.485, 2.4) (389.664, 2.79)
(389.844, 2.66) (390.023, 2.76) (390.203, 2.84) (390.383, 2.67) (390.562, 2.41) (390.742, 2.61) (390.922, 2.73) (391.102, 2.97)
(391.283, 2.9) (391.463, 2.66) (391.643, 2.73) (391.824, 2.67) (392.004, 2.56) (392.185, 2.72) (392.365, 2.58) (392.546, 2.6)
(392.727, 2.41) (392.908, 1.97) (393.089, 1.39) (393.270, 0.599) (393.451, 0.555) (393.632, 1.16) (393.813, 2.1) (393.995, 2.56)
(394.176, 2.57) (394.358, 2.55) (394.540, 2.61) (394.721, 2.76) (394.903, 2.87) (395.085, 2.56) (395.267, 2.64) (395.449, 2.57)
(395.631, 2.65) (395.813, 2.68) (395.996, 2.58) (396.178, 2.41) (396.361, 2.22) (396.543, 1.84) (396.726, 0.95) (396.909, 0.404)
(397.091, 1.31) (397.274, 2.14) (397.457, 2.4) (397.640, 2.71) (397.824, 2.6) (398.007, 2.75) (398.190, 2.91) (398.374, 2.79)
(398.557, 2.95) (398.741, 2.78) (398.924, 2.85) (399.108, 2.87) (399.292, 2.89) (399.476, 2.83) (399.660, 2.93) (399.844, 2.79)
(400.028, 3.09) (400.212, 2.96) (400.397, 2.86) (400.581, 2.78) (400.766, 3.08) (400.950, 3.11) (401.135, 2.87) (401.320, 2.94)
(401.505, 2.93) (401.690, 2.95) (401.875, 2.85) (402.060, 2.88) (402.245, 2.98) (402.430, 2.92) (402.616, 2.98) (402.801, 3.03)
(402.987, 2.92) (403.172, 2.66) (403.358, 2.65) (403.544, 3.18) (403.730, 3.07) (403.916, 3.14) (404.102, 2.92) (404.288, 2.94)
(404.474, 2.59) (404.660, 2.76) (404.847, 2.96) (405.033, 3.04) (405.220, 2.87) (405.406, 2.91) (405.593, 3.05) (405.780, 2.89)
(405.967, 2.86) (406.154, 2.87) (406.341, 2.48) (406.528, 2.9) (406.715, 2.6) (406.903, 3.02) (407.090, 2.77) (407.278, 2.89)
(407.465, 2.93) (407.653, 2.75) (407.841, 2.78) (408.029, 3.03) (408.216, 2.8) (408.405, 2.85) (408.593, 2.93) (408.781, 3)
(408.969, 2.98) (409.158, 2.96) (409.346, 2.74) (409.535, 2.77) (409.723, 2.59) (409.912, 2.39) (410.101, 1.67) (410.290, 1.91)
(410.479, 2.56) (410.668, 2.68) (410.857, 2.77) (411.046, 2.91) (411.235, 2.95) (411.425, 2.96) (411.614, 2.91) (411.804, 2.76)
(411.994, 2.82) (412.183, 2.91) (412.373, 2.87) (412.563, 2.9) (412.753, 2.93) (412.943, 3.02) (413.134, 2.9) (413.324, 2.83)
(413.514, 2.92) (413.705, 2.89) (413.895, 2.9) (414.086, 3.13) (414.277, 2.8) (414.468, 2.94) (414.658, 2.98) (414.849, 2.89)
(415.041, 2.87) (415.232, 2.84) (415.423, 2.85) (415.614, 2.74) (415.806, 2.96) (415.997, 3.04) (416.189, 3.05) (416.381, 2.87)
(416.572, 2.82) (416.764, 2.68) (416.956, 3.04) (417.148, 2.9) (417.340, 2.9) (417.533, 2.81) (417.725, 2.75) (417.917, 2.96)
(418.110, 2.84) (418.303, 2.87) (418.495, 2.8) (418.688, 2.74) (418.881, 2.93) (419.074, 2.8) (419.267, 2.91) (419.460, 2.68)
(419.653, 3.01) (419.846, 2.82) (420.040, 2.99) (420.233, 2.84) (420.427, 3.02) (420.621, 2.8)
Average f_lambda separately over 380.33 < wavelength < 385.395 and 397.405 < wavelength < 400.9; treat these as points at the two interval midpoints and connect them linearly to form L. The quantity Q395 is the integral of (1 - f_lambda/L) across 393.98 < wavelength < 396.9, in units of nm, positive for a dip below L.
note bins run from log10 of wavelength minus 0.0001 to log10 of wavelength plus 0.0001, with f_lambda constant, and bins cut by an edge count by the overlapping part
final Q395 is 0.40 nm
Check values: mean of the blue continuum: 2.49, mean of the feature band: 2.38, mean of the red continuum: 2.84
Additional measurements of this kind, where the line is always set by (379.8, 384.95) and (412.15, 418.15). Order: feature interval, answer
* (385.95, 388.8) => -0.20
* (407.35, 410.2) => 0.06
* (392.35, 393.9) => 0.55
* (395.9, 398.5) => 0.48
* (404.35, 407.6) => -0.09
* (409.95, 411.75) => 0.16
